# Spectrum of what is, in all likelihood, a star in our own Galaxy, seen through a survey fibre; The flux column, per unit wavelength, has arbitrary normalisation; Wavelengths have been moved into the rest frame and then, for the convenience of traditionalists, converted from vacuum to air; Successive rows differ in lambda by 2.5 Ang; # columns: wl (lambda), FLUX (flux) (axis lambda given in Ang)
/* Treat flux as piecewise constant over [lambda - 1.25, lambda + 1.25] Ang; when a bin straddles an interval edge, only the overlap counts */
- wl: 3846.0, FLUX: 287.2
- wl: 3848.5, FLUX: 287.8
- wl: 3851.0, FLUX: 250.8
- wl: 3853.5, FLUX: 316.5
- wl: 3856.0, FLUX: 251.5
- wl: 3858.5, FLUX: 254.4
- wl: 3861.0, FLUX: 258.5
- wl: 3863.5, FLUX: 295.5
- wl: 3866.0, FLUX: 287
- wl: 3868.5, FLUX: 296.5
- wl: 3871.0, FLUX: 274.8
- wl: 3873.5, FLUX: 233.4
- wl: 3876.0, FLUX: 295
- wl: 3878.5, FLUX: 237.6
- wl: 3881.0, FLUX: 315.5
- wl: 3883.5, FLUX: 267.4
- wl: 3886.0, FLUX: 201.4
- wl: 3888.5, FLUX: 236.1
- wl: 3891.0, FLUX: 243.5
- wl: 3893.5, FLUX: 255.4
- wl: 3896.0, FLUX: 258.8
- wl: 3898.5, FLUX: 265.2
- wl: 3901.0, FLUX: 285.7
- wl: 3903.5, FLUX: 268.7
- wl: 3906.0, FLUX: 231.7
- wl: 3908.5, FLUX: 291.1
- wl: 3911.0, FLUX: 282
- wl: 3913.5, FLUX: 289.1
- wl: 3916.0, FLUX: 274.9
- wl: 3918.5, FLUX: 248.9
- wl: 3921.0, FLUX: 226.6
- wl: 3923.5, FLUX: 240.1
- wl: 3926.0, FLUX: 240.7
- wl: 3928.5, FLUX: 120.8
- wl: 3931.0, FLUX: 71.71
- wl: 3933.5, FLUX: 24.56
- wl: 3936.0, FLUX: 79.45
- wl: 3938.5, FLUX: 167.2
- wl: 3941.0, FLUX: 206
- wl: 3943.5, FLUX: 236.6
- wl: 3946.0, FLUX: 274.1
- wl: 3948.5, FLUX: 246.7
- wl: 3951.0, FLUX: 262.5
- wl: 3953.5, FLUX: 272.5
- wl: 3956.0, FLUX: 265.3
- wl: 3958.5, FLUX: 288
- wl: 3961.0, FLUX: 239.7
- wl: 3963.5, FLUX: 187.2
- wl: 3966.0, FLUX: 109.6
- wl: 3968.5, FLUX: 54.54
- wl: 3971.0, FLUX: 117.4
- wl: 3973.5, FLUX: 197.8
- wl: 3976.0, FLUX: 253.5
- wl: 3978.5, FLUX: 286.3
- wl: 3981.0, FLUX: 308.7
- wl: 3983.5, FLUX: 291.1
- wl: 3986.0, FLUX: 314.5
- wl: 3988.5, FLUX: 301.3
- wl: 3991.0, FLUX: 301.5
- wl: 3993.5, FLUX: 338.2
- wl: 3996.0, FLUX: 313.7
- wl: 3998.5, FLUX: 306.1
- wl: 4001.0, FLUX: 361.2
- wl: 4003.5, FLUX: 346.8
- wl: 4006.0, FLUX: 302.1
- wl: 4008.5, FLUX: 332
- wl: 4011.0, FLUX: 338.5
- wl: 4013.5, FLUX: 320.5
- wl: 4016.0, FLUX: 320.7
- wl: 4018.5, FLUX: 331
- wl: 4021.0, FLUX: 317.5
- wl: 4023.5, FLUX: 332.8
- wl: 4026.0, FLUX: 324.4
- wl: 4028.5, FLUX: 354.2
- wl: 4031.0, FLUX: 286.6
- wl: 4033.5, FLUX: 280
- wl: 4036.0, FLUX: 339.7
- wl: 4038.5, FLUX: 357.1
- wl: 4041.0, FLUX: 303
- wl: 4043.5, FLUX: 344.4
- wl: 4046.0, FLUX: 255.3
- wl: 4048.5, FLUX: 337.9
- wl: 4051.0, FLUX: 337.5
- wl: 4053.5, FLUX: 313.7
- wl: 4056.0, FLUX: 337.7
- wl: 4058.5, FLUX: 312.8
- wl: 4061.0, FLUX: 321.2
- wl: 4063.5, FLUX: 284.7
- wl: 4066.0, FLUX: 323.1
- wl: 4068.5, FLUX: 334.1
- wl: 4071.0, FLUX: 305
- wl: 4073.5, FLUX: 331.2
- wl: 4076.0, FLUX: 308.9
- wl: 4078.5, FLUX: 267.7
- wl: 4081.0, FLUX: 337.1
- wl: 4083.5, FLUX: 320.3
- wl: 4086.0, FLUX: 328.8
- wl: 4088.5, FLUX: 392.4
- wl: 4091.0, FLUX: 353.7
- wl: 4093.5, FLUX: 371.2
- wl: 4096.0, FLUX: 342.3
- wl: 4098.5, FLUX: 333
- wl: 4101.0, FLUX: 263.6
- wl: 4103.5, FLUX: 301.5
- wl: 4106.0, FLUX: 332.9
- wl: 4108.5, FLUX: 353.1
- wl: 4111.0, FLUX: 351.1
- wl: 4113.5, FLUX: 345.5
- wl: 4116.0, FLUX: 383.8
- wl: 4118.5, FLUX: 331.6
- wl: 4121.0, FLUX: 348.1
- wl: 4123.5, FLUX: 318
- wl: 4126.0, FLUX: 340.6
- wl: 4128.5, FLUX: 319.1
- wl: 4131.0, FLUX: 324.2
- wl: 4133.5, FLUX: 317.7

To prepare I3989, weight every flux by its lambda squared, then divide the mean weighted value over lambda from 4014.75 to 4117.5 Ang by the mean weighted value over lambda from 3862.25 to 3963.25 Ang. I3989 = 1.5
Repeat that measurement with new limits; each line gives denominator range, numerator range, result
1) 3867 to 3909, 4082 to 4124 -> 1.45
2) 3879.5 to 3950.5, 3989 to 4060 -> 1.50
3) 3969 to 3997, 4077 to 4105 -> 1.29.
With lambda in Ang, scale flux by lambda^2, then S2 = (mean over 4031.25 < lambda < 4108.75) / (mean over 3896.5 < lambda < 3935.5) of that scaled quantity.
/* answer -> 1.57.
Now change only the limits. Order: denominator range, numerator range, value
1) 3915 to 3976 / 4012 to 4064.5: 1.72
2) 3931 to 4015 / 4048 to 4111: 1.39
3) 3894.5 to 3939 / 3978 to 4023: 1.55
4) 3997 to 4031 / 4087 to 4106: 1.07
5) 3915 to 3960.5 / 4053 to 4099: 1.68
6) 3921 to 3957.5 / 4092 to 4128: 1.88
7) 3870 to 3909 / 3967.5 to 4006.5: 1.12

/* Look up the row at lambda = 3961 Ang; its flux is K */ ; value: 239.7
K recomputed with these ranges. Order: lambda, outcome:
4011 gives 338.5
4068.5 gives 334.1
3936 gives 79.45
